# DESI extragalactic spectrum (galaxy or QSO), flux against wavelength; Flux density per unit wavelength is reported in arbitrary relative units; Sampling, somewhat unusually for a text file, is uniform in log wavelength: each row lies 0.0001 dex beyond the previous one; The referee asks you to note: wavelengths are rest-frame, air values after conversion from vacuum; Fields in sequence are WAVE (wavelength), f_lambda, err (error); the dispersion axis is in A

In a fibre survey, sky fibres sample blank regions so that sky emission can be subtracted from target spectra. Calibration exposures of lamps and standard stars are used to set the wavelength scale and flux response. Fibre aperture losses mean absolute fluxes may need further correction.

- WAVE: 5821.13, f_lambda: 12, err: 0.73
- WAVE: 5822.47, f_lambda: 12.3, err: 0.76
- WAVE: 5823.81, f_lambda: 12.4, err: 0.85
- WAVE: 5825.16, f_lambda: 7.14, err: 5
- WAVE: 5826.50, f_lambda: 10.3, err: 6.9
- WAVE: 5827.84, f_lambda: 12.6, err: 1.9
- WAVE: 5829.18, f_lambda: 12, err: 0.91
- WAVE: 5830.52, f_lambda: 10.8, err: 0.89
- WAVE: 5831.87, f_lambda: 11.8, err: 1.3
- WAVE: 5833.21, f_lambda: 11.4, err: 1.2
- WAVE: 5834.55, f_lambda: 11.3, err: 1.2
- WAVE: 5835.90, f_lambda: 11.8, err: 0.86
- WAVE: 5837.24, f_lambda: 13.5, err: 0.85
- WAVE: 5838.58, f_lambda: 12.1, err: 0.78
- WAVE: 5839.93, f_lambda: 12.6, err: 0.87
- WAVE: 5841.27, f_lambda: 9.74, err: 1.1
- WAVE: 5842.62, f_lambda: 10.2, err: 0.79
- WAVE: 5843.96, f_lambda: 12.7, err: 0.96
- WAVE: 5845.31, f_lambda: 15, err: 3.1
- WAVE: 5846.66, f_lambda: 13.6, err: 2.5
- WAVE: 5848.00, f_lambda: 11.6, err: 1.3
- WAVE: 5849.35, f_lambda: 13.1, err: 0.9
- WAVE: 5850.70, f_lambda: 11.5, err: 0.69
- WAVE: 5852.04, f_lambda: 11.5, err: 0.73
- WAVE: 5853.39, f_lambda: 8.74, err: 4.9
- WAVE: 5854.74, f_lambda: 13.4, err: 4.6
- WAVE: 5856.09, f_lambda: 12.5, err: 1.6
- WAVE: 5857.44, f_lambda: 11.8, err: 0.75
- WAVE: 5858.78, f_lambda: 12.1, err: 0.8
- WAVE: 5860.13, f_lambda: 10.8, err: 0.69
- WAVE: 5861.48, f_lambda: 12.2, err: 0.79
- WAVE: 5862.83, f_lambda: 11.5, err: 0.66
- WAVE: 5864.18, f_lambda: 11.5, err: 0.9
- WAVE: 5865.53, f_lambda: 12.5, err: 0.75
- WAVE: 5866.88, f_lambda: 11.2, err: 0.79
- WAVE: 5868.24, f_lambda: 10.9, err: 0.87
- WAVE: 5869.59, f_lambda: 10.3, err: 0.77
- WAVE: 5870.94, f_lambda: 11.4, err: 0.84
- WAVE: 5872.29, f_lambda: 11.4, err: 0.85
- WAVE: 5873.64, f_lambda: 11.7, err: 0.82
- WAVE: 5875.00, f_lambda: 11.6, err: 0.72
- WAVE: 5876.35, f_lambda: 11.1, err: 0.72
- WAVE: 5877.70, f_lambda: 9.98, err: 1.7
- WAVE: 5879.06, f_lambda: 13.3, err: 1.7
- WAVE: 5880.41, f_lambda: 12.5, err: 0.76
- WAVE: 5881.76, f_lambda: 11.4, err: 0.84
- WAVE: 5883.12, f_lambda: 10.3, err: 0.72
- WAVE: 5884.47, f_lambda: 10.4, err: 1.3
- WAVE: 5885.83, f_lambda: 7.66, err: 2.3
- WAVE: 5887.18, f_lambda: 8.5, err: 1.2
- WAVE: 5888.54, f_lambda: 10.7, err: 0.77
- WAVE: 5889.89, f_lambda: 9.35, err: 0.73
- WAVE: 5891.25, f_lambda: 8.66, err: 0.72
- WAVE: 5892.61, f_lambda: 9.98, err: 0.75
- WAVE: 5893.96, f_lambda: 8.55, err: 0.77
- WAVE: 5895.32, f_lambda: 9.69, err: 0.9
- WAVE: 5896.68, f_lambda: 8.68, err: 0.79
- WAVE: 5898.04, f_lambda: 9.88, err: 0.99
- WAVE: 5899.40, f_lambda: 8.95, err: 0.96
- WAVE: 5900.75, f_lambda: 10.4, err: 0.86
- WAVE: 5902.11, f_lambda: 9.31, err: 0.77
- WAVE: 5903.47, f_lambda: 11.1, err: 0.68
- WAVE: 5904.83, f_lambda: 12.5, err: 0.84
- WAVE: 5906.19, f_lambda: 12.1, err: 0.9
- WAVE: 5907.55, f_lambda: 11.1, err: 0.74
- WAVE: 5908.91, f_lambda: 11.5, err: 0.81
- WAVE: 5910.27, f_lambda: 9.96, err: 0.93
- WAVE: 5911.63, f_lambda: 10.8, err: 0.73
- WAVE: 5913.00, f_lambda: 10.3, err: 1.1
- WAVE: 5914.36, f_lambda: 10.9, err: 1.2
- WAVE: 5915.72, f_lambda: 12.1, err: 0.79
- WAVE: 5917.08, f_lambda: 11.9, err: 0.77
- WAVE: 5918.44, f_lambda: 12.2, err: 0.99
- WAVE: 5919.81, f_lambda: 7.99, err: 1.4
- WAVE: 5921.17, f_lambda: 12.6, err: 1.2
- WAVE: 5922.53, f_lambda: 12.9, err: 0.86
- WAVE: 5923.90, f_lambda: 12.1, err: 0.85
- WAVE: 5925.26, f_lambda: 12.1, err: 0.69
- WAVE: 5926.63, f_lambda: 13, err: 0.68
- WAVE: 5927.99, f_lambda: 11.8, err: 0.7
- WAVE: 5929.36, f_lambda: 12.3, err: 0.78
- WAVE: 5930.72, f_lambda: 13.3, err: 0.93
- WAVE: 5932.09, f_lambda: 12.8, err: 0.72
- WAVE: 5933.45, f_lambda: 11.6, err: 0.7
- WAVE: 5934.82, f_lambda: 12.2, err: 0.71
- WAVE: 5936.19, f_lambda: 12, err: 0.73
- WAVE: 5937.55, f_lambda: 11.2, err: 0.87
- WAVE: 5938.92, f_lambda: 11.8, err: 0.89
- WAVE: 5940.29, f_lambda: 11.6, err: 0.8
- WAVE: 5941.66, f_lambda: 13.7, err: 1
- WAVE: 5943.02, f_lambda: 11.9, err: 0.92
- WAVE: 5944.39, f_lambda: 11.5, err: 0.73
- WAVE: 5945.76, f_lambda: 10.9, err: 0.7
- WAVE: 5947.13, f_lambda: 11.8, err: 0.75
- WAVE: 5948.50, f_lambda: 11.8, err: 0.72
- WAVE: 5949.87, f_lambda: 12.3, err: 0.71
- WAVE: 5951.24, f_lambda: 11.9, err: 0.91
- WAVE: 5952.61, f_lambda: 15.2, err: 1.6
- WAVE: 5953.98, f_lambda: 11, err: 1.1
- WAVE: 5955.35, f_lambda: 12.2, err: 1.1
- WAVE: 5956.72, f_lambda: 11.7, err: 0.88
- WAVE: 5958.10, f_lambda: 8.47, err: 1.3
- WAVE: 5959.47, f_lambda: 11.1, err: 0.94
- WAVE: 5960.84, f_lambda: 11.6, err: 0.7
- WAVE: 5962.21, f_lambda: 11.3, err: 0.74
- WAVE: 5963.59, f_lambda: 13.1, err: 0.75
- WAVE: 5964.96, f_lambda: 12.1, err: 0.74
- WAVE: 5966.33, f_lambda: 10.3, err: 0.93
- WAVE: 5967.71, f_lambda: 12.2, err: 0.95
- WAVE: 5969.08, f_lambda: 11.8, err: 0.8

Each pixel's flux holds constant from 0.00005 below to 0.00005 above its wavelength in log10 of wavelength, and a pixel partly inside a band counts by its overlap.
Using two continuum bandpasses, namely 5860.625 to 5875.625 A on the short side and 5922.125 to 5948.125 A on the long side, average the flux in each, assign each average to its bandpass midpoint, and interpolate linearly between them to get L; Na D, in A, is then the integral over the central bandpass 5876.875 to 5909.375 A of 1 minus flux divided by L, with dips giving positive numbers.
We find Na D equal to 3.99 A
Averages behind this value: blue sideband 11.5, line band 10.3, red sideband 12.1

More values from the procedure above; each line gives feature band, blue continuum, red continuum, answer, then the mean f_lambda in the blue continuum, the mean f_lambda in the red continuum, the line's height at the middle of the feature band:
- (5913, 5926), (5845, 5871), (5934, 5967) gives 0.24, 11.8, 11.8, 11.8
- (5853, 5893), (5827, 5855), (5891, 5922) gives 0.88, 11.9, 10.5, 11.2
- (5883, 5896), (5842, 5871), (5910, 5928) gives 2.58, 11.8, 11.5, 11.7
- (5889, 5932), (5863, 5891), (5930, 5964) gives 1.69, 10.9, 11.9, 11.4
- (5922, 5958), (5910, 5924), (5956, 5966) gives -2.67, 11.2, 11.3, 11.3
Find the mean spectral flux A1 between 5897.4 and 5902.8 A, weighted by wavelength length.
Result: 9.64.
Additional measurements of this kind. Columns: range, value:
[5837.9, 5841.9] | 11.5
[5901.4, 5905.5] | 11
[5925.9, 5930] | 12.3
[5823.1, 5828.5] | 10.6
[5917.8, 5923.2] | 11.4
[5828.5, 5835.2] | 11.5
